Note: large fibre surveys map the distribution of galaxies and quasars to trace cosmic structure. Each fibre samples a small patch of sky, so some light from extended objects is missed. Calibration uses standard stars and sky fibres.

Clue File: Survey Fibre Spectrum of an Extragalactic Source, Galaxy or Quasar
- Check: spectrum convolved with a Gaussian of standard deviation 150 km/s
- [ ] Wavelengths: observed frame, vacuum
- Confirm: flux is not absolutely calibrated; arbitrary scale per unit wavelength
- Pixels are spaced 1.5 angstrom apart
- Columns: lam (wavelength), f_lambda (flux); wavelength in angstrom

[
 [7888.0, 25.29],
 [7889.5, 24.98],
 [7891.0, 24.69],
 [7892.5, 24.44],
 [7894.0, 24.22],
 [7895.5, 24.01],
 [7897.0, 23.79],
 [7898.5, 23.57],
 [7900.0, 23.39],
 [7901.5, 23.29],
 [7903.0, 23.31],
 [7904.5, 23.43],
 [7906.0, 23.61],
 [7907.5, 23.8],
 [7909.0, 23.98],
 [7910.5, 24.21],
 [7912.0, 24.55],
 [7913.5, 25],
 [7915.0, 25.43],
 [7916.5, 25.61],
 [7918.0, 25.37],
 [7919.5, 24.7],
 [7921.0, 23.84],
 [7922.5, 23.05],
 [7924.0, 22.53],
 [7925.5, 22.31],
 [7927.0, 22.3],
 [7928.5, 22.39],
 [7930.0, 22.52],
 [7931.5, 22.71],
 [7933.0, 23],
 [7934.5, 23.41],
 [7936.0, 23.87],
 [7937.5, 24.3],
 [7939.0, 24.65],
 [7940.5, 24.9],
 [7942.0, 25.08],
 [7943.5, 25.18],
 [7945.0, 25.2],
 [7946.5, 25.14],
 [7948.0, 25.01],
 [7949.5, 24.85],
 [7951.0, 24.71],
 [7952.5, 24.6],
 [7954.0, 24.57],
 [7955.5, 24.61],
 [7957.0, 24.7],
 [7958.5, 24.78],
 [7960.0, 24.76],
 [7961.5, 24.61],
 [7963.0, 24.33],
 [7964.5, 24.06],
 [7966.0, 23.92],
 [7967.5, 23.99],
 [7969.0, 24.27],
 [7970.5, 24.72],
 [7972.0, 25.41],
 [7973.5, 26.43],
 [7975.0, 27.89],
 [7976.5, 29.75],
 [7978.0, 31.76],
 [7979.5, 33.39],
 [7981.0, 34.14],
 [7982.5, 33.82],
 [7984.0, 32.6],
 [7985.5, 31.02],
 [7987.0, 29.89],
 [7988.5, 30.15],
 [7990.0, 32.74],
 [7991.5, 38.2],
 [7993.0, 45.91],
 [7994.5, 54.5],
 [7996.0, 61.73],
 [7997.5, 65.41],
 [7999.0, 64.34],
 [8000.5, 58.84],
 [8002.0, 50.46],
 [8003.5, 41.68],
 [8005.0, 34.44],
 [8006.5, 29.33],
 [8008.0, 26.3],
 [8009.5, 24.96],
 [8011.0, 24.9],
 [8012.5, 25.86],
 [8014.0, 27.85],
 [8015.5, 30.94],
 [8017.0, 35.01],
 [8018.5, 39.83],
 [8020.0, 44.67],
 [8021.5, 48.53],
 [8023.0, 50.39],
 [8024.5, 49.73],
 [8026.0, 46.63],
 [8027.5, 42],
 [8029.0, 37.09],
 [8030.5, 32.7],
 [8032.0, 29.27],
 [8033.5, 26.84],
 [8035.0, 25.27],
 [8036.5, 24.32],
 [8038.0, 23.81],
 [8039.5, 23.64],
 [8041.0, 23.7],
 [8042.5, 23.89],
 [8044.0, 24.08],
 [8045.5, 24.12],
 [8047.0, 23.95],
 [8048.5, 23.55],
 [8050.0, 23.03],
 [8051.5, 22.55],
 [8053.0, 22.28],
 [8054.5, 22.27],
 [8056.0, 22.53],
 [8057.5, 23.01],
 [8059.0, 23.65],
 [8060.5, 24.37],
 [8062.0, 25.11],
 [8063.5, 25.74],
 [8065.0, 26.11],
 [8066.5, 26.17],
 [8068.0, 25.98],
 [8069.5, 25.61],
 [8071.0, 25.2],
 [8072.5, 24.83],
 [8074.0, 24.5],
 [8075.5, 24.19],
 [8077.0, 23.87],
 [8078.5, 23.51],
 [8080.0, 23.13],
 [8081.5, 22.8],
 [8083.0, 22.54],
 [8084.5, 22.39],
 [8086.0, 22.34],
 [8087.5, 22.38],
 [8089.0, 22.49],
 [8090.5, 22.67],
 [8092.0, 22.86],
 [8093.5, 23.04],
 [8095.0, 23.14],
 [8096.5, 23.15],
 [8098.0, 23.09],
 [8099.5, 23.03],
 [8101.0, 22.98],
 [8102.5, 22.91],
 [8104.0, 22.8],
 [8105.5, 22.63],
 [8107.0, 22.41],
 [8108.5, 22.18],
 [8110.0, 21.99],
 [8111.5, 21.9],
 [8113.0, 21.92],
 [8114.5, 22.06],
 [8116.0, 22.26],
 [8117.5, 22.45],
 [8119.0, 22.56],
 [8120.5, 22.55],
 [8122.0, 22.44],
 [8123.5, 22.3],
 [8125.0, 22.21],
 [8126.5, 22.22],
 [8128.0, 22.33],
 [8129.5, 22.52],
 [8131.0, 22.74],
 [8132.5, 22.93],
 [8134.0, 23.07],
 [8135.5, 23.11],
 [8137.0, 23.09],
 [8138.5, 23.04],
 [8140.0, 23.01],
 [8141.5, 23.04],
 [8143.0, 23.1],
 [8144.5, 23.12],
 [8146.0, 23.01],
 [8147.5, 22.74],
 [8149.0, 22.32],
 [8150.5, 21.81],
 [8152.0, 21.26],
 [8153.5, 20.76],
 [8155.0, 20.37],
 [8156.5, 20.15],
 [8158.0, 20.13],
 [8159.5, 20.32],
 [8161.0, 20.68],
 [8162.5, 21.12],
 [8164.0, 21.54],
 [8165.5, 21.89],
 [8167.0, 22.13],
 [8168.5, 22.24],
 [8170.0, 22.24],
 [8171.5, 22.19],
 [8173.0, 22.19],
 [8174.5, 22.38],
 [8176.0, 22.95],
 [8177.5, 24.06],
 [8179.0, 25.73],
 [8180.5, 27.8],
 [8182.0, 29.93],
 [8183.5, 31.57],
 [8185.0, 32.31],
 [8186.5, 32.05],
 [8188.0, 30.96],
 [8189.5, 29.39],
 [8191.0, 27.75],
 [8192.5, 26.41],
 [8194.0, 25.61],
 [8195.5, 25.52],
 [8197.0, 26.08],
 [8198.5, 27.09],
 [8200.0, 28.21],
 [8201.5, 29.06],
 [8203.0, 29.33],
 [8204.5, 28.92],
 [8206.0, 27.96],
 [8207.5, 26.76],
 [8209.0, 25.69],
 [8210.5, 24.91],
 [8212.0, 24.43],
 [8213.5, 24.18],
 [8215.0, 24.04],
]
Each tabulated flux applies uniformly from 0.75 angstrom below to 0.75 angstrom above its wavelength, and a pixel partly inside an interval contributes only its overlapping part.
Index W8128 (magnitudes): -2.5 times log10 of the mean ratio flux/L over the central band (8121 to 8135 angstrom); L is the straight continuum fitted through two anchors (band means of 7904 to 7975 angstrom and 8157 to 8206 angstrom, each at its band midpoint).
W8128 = 0.13 mag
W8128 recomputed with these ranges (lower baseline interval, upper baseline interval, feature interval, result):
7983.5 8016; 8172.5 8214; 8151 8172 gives 0.34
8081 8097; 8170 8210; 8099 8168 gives 0.11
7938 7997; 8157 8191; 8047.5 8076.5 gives 0.13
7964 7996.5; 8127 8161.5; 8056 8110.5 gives 0.11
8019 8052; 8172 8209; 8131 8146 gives 0.24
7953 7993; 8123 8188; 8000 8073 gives -0.13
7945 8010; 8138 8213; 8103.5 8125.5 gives 0.22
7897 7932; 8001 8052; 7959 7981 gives 0.05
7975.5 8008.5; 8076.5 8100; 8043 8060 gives 0.26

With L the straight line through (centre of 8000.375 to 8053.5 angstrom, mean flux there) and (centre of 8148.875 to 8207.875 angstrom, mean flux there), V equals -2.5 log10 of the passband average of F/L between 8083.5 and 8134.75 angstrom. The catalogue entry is 0.25 mag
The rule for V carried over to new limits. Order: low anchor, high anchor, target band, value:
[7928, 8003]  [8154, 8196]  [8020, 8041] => -0.21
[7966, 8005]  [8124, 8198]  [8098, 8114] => 0.25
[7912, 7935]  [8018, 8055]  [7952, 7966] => 0.06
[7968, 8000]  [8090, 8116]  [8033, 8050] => 0.24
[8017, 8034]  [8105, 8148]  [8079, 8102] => 0.26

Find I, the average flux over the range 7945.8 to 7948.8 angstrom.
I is 25.1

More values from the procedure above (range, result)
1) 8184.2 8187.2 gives 32.2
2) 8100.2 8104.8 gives 22.9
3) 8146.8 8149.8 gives 22.5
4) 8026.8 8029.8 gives 39.4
